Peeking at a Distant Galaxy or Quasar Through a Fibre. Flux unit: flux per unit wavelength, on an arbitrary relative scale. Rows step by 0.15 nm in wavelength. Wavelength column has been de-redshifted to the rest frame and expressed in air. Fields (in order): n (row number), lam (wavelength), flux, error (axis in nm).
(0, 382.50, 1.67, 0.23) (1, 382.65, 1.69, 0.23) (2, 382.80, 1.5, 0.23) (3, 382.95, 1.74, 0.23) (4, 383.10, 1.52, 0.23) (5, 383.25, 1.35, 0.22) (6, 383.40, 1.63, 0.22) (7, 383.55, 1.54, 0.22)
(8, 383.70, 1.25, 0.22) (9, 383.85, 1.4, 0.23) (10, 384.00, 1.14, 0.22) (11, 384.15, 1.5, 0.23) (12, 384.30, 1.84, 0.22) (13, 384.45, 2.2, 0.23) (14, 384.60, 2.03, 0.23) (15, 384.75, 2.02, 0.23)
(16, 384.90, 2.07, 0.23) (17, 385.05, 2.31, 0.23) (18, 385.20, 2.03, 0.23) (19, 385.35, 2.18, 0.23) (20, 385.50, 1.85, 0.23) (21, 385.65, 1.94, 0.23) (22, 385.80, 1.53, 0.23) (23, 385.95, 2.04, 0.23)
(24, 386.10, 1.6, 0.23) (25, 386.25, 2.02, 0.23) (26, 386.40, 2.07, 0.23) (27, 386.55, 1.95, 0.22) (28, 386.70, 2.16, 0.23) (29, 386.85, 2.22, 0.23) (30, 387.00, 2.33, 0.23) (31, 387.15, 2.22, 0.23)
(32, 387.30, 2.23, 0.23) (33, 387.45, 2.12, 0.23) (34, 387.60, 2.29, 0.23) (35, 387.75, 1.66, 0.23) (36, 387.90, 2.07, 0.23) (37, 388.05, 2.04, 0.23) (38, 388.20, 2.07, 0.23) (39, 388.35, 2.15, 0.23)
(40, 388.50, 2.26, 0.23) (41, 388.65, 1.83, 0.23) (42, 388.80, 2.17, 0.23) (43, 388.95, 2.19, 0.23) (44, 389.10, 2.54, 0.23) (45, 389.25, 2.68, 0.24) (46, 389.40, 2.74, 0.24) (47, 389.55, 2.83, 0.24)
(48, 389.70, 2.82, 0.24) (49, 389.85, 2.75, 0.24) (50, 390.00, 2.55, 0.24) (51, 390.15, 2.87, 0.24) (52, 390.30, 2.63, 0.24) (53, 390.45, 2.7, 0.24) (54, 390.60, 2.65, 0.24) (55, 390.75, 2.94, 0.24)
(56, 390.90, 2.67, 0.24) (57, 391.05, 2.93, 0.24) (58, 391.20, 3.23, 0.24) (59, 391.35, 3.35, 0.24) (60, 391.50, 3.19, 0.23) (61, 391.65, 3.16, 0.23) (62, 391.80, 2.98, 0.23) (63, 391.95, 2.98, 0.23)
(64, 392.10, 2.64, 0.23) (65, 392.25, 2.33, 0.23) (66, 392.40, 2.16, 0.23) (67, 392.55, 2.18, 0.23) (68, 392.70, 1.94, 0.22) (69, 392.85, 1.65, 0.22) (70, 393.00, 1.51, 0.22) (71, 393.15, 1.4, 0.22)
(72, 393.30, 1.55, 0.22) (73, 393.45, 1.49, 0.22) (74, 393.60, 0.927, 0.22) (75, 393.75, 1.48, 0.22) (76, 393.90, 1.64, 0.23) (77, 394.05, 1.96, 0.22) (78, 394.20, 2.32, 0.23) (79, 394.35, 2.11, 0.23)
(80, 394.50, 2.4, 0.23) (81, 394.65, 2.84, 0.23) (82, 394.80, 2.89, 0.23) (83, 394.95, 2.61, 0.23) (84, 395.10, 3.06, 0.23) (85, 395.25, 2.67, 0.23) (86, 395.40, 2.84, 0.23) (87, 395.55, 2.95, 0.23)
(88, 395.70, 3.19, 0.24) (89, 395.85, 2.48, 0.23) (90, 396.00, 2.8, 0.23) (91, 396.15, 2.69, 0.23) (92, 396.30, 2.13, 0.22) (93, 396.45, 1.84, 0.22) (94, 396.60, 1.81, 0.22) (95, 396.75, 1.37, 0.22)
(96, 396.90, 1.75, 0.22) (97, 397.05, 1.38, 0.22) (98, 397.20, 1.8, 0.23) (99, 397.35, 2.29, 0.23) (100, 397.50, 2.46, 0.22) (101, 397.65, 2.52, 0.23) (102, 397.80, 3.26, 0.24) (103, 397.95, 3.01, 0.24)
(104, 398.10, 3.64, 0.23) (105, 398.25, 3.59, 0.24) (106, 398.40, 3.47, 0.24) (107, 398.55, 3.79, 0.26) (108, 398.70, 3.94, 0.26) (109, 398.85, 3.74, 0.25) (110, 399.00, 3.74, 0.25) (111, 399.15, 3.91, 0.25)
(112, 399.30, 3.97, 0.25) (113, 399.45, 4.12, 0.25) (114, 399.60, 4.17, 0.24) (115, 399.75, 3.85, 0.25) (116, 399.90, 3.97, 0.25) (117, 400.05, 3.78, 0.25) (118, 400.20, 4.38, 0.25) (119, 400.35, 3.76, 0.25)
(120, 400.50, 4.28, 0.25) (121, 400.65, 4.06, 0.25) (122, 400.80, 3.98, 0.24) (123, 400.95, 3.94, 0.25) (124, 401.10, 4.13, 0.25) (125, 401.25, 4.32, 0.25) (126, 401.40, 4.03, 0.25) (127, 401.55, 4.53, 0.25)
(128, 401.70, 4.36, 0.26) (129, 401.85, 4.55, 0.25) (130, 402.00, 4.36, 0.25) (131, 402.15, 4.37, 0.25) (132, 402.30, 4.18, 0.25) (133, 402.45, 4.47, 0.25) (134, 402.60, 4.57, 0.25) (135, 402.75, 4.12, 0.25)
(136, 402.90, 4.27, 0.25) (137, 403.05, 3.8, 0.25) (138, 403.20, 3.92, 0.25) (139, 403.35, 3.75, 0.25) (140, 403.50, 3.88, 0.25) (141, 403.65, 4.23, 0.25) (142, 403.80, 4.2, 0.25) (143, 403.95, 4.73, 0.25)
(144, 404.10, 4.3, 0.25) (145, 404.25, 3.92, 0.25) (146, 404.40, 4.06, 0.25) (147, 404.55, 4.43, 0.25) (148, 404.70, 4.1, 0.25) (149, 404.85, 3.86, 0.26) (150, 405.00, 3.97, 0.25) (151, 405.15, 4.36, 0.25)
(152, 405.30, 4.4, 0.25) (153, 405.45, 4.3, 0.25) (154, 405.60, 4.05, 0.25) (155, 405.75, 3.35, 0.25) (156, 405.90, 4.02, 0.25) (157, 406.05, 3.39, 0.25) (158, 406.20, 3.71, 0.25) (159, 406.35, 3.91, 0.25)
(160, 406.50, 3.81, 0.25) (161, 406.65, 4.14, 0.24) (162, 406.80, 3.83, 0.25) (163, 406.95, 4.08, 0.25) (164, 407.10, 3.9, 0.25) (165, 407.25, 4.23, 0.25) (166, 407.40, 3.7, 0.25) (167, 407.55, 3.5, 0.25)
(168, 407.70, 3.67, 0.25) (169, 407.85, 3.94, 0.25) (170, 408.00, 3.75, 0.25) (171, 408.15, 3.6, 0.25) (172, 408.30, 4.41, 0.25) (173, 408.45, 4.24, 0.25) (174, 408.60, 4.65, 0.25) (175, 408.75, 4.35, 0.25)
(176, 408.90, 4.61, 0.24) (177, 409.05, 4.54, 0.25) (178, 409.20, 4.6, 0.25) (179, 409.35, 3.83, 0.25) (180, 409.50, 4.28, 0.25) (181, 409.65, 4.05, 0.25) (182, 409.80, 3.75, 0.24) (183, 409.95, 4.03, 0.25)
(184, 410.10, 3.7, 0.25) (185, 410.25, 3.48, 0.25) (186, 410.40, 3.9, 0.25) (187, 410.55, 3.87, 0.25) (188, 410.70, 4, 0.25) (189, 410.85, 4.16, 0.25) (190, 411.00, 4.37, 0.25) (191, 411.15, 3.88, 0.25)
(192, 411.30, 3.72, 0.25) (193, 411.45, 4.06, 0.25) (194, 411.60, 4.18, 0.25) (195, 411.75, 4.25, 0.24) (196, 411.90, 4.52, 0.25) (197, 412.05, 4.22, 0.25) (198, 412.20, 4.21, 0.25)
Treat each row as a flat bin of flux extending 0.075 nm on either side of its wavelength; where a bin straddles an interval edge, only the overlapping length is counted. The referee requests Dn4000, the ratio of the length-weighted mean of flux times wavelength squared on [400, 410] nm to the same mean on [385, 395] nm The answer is 1.94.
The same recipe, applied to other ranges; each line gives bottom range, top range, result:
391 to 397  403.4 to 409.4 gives 1.86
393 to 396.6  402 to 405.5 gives 1.95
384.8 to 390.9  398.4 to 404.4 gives 1.94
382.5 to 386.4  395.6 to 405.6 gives 2.26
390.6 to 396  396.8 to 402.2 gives 1.55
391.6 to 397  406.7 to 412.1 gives 1.95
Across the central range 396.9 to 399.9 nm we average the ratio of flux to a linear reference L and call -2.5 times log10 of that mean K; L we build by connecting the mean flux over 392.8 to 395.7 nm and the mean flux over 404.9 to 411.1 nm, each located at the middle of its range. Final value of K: -0.196 mag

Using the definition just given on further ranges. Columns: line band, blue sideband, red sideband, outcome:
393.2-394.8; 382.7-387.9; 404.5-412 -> 0.37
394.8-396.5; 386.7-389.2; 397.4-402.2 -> 0.21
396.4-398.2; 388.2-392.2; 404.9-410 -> 0.38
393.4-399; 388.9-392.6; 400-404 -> 0.34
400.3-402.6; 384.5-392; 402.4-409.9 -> -0.17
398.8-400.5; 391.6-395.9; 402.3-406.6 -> -0.21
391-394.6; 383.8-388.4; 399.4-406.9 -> 0.24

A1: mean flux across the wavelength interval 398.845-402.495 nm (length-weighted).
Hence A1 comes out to 4.12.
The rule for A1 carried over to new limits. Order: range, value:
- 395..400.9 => 3.14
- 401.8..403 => 4.35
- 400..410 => 4.1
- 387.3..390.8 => 2.41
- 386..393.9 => 2.3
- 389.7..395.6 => 2.44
